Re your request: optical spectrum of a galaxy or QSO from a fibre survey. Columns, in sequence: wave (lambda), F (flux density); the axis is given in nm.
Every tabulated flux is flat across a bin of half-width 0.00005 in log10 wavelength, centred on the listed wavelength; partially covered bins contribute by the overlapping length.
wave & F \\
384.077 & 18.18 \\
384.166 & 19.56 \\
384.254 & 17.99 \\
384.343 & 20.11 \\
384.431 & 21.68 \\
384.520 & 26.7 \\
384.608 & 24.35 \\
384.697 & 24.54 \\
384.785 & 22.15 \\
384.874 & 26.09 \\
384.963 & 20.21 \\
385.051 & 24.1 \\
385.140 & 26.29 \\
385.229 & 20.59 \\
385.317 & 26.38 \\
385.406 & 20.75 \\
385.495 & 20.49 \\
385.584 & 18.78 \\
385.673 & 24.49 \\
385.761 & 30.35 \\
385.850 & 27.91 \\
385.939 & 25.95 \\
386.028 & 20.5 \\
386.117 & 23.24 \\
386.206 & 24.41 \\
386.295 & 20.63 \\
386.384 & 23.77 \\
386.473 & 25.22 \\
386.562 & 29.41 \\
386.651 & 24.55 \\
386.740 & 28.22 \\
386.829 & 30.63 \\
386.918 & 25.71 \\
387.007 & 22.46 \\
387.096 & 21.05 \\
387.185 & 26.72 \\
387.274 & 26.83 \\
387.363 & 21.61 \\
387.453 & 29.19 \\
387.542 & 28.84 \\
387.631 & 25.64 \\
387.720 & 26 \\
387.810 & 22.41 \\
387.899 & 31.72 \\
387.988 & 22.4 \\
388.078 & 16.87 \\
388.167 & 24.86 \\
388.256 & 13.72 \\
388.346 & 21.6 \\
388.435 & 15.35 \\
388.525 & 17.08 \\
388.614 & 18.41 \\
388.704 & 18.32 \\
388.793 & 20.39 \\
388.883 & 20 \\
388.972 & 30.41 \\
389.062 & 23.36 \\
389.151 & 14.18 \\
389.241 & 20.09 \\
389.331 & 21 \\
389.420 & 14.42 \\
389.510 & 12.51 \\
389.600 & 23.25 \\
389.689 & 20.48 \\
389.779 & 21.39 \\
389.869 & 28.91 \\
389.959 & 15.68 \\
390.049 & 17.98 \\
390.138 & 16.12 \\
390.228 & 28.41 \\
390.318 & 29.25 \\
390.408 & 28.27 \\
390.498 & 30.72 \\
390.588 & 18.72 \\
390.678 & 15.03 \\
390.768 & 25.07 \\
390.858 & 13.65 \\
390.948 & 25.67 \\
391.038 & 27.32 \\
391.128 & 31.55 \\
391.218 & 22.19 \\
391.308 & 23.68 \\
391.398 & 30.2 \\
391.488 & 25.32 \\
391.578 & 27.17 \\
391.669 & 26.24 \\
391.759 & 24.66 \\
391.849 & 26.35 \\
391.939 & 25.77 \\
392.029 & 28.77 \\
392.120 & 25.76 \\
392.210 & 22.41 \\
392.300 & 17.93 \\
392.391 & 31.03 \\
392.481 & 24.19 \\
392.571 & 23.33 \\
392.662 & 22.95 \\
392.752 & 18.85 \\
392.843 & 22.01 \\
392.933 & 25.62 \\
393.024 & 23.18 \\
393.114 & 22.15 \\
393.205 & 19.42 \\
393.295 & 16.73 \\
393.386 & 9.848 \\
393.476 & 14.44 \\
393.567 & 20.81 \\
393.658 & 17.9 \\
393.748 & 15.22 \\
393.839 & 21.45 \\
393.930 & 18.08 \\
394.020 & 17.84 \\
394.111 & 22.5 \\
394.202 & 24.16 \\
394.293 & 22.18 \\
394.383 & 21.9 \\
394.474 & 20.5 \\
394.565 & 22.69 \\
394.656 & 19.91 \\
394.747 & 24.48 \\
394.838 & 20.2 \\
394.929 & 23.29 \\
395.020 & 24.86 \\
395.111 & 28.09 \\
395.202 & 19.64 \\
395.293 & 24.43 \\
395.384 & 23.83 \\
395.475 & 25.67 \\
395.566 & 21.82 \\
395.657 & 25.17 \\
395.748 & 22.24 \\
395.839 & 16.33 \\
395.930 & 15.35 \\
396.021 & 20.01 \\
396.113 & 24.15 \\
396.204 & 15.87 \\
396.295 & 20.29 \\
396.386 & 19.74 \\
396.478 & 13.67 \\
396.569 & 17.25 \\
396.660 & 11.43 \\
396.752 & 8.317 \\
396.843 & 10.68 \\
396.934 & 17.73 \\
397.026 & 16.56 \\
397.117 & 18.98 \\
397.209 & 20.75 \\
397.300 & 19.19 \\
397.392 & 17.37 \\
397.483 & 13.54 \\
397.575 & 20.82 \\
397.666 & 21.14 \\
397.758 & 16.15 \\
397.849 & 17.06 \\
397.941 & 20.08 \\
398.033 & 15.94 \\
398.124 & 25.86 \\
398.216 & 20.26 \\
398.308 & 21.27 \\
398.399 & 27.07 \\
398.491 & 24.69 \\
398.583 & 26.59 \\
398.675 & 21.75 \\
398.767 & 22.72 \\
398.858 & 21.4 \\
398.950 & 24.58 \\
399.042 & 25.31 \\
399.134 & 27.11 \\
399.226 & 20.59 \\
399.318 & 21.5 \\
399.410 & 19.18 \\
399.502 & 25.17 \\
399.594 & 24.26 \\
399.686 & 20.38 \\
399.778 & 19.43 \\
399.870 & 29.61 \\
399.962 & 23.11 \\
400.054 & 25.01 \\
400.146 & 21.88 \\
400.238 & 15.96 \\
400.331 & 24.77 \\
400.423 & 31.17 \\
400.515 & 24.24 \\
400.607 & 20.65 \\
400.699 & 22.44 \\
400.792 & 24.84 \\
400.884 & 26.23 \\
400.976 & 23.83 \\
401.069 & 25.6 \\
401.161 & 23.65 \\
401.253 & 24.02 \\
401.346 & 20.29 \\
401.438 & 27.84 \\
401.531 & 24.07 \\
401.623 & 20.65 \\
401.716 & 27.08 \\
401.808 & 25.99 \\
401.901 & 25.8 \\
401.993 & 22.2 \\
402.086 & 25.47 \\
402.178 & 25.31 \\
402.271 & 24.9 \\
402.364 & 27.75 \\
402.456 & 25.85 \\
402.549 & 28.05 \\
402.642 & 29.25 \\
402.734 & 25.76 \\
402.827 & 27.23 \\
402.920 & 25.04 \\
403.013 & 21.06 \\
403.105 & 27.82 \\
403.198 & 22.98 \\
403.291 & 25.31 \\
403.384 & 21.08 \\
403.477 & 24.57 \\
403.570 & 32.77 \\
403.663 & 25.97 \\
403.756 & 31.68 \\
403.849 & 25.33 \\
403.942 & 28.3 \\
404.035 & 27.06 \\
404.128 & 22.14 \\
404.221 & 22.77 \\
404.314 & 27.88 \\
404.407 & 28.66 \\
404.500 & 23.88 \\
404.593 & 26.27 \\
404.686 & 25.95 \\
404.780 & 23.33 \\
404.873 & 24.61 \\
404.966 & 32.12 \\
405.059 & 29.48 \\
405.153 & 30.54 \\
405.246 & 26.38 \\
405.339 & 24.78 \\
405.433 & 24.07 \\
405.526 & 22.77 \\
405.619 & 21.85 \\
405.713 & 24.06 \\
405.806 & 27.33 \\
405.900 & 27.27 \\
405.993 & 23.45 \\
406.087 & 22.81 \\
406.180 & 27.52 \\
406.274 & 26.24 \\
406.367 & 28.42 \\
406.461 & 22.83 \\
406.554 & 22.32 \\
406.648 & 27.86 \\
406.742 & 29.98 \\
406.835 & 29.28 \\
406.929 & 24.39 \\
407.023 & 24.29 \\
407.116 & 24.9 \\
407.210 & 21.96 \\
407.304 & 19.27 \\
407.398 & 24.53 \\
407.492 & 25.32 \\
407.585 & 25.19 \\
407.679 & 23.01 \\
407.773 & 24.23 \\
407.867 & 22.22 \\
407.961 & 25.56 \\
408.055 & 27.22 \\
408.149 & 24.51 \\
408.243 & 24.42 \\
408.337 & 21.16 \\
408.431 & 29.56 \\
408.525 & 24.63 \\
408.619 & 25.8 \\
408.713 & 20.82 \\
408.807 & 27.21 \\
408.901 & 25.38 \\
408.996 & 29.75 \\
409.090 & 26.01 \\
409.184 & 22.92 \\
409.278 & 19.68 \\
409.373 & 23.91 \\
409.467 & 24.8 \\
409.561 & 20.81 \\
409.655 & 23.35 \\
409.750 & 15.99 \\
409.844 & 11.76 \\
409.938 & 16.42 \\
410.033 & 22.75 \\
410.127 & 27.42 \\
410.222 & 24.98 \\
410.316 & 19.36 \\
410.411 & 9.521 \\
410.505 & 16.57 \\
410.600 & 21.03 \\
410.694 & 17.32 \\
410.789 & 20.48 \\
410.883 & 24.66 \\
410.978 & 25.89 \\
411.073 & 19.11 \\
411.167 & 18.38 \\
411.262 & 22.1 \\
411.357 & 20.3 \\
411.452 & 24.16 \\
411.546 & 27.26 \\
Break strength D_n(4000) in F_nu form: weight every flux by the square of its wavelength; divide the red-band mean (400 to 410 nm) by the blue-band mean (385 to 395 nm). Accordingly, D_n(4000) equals 1.18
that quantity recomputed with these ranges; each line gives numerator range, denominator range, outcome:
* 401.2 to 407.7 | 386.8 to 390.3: 1.26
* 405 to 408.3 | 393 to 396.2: 1.28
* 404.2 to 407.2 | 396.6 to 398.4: 1.51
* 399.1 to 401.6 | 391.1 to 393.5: 1.05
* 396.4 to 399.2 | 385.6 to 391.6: 0.88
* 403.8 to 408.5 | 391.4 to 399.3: 1.27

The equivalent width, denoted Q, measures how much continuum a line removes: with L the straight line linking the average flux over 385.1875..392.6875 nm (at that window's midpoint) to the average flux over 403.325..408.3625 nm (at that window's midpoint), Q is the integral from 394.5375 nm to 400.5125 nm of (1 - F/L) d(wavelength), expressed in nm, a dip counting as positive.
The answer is 0.840 nm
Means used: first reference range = 23.4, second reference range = 25.5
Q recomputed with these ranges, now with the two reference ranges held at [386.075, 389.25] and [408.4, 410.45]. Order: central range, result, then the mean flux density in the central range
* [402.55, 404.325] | -0.27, 26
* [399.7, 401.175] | -0.07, 23.8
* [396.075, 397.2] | 0.32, 16.3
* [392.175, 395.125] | 0.24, 21.1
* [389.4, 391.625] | 0.01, 23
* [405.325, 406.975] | -0.21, 25.4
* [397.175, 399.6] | 0.14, 21.5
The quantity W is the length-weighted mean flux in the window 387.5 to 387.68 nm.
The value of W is 27.3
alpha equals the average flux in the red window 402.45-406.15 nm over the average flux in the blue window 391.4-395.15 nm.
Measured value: 1.2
